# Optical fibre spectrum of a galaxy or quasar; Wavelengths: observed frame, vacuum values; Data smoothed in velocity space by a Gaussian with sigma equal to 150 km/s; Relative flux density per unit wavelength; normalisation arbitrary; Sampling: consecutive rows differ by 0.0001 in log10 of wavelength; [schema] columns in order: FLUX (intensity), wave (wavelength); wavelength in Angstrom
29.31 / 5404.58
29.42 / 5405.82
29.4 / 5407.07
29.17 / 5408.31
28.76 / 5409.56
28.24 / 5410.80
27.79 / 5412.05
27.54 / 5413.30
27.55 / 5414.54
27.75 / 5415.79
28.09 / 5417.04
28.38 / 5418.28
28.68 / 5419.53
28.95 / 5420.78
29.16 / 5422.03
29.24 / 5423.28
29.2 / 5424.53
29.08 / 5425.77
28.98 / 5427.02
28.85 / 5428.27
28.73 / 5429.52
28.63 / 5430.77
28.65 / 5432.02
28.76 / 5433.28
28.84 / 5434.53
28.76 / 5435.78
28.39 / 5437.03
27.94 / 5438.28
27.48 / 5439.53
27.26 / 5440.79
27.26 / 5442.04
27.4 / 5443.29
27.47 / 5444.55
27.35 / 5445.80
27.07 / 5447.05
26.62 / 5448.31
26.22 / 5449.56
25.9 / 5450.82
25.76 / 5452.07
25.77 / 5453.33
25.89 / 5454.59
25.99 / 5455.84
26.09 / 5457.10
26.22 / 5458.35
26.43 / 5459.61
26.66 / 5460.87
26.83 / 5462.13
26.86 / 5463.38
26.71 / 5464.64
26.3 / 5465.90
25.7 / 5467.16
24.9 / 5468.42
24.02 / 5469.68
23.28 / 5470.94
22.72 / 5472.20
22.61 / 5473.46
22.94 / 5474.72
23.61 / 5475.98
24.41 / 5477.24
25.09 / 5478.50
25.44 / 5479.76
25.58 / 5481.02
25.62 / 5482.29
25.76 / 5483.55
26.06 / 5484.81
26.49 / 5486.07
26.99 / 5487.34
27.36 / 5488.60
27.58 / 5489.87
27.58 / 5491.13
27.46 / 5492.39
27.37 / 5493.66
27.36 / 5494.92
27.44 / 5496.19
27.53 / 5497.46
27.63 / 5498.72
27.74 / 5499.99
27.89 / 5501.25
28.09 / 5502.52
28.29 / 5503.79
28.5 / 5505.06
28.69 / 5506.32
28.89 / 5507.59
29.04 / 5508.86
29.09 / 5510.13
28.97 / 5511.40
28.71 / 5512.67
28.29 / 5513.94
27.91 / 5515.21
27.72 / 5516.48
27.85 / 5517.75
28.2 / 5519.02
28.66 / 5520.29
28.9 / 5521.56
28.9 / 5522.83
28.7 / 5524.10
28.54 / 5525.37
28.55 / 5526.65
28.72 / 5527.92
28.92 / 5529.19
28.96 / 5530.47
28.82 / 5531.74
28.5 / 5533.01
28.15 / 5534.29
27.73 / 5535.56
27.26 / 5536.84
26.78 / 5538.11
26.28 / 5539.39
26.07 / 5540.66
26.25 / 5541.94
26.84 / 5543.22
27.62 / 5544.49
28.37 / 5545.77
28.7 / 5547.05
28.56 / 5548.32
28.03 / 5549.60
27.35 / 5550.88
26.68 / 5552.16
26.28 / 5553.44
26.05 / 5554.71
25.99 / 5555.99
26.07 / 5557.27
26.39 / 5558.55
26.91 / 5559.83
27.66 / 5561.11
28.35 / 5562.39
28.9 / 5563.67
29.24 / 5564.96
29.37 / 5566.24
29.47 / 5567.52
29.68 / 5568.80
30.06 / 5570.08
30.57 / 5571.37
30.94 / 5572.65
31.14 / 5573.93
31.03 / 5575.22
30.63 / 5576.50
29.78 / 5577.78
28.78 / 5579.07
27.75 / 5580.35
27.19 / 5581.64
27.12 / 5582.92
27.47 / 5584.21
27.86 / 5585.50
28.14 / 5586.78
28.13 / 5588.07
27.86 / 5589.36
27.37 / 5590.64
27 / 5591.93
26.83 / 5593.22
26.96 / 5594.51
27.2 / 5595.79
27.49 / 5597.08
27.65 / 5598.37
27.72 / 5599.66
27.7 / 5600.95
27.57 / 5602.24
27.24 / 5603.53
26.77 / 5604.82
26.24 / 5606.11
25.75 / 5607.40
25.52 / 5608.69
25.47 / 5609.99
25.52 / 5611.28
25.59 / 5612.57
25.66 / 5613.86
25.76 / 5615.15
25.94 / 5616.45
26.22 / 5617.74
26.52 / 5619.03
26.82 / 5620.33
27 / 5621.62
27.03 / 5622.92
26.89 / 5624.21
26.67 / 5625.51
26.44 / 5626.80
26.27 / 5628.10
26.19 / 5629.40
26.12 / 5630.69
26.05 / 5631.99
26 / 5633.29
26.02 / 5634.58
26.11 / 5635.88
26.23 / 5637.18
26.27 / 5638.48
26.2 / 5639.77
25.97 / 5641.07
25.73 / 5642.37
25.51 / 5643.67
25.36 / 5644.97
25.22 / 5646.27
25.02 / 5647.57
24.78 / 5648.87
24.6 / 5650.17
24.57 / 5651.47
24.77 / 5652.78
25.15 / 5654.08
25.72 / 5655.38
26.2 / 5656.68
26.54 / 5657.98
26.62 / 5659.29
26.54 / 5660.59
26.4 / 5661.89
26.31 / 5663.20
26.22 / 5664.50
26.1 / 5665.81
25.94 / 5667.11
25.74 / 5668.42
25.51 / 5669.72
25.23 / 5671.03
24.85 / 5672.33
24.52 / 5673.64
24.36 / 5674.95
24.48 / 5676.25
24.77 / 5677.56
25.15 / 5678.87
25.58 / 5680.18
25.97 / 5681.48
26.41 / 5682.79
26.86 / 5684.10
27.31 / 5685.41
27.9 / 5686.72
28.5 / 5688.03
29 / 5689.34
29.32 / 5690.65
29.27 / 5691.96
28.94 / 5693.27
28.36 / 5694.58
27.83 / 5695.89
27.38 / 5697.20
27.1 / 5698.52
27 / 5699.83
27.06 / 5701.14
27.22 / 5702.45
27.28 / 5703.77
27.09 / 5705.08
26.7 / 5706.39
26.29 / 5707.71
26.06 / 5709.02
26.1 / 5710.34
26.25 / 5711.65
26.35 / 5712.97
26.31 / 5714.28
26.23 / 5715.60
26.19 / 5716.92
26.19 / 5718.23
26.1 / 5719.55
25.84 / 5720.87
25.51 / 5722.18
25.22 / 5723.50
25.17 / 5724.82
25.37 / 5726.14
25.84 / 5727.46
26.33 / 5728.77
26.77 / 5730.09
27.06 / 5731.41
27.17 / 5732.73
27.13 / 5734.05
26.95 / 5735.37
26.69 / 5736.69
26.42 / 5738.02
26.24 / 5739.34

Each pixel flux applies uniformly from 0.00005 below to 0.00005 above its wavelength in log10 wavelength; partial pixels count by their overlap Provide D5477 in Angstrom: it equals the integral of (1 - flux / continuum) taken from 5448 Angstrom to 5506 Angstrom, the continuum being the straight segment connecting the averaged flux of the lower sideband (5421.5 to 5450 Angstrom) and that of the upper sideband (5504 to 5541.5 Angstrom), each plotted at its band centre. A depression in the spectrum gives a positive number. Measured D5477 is 4.2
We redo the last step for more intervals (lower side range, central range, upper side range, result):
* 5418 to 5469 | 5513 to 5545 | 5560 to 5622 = -0.4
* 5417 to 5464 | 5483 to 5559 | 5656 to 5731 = -1.4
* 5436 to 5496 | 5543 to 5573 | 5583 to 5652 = -2.0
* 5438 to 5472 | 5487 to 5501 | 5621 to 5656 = -0.7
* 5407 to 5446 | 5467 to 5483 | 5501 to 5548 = 2.3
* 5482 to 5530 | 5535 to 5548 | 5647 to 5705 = 0.2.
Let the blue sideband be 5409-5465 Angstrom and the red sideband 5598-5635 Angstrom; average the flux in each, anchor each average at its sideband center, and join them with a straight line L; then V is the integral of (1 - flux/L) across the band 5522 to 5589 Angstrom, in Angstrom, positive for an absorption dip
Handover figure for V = -3.4 Angstrom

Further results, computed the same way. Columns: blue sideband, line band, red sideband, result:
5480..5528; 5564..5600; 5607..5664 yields -2.5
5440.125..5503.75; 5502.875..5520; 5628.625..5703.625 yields -1.5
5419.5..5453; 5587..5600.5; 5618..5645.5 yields -0.4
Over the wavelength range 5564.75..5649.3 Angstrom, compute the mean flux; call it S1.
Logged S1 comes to 27.2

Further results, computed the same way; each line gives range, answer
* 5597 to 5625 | 26.5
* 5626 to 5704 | 26.3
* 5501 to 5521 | 28.4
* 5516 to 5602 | 28.1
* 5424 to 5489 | 26.5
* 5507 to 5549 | 28.2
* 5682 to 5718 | 27.3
